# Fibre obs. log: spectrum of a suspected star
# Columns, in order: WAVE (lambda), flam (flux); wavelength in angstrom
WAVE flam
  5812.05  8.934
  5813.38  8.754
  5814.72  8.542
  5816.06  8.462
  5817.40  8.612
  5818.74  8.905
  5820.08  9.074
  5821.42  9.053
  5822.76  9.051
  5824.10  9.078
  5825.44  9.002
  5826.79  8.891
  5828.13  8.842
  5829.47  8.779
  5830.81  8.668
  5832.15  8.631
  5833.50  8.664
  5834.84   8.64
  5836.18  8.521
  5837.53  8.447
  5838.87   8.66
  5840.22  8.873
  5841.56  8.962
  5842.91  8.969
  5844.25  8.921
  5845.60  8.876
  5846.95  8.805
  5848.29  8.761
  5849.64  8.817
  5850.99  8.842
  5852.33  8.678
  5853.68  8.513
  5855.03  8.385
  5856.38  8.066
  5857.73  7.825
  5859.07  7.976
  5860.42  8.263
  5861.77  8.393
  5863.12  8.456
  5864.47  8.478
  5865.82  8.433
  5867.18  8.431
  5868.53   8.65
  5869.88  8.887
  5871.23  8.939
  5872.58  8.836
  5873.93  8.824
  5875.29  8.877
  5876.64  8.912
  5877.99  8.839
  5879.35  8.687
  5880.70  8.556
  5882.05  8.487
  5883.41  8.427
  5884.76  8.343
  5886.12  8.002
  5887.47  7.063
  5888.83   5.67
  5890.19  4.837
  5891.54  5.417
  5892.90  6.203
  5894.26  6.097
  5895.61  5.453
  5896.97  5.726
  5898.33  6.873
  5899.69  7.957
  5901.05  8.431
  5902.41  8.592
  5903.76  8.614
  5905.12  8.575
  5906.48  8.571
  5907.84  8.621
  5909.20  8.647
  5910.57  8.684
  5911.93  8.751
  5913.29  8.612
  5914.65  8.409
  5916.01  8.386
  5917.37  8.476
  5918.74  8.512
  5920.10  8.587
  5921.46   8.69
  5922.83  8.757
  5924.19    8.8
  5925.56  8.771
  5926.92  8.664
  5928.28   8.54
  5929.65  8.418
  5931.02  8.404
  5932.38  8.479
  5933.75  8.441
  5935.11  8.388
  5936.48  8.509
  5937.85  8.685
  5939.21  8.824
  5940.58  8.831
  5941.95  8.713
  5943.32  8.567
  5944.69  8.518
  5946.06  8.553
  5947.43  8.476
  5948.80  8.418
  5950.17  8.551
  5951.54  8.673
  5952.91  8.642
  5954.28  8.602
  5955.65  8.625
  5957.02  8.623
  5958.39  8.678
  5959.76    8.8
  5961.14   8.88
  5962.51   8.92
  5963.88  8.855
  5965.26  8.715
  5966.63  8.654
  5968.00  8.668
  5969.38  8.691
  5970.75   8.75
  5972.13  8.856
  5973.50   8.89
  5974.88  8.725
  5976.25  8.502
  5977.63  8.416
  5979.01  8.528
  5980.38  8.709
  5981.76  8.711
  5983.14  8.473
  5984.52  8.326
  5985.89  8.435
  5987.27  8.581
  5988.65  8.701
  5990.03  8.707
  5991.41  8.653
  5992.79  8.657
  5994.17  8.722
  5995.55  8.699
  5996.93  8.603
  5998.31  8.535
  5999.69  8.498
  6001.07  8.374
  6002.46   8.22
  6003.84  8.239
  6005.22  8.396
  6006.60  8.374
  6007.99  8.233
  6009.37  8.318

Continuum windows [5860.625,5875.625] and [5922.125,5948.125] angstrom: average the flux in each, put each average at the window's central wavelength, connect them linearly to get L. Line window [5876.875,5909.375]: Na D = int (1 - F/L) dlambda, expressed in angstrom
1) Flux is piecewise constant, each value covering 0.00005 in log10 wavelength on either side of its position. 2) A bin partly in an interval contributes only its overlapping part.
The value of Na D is 4.11 angstrom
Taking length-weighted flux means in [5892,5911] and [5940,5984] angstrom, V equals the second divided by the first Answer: 1.14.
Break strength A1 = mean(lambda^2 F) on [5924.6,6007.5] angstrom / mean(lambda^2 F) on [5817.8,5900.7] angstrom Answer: 1.08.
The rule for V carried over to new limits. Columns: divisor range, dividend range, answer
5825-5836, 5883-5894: 0.76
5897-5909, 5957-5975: 1.08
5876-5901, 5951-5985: 1.20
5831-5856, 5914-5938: 0.98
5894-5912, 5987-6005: 1.09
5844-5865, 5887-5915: 0.87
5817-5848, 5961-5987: 0.98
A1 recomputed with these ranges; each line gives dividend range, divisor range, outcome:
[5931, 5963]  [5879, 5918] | 1.14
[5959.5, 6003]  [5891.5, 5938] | 1.08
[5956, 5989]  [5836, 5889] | 1.06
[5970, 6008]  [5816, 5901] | 1.08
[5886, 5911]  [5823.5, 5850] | 0.84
